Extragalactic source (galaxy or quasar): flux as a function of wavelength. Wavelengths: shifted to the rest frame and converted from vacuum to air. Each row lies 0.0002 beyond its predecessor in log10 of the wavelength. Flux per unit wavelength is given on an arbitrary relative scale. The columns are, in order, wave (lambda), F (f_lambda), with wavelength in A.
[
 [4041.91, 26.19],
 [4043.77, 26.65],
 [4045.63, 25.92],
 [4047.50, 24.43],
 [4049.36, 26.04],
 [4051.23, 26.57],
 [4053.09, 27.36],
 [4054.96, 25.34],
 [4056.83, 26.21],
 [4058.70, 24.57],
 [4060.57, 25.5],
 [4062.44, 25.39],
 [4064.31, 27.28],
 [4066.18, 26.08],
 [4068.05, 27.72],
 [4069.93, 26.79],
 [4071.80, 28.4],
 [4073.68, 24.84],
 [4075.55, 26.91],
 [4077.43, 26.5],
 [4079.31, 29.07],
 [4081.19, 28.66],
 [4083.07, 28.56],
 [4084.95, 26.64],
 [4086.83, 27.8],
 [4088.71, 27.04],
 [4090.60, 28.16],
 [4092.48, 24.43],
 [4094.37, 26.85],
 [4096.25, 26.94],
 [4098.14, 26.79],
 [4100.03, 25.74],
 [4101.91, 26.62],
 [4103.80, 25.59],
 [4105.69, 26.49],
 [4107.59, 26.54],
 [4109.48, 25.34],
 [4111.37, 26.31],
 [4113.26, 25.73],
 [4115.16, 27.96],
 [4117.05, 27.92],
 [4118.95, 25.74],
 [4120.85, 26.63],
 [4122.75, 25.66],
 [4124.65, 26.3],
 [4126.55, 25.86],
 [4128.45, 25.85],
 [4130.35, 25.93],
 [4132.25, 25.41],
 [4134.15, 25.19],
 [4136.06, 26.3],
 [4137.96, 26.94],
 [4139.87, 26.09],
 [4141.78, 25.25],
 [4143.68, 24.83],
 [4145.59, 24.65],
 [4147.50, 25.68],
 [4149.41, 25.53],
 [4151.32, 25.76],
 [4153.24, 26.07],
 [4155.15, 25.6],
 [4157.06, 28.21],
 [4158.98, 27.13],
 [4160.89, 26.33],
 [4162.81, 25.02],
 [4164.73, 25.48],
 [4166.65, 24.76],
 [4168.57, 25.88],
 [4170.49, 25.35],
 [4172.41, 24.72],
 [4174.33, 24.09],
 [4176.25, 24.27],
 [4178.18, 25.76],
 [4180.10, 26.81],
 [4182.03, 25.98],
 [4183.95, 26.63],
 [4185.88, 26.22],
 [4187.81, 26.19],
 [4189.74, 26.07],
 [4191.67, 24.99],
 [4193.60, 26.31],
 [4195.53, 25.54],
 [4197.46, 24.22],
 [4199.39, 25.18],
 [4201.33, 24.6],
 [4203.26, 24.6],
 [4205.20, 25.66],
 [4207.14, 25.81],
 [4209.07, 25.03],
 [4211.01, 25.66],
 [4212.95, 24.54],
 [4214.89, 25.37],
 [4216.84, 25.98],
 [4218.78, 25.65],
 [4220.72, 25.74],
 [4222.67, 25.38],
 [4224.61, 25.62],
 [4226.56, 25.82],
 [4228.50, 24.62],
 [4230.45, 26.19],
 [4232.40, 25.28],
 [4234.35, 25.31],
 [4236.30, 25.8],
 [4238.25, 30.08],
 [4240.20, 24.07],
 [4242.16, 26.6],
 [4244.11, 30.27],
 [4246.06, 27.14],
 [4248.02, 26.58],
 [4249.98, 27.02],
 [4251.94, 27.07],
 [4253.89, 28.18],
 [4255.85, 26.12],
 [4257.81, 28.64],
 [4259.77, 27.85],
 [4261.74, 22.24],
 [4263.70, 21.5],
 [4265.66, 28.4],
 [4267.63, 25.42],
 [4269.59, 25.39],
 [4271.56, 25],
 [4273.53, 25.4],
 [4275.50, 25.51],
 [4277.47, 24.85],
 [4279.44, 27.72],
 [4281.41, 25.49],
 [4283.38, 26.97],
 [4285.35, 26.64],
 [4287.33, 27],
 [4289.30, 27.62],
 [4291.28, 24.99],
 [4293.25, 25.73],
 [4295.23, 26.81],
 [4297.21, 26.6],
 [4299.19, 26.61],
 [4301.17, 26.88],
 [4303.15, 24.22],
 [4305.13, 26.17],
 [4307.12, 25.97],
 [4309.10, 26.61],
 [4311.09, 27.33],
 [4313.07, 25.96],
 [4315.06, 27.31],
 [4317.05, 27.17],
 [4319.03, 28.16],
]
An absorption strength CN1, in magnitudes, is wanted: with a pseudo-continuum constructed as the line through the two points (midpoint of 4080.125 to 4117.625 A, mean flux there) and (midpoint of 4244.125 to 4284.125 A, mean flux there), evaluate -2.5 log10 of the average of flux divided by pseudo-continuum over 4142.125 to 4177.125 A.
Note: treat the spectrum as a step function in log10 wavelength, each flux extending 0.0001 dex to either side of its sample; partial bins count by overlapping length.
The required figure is 0.045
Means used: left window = 26.8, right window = 26.2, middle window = 25.5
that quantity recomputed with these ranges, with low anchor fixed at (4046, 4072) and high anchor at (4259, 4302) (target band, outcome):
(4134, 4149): 0.02 mag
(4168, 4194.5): 0.02 mag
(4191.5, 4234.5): 0.03 mag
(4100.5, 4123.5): -0.01 mag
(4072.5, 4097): -0.04 mag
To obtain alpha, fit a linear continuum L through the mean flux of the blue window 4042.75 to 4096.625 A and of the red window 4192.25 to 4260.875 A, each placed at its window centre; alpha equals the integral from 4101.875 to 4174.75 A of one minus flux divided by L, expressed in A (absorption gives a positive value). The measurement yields 1.3 A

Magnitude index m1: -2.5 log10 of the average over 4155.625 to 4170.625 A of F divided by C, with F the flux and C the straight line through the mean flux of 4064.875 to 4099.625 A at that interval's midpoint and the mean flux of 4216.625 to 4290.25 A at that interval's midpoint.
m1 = 0.03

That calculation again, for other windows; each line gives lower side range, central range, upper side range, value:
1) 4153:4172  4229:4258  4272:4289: -0.03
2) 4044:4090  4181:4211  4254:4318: 0.03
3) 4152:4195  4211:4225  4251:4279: 0.02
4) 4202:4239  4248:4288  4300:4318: 0.00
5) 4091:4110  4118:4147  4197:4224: 0.01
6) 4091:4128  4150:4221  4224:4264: 0.03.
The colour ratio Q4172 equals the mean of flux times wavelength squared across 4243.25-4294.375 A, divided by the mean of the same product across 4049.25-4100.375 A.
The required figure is 1.08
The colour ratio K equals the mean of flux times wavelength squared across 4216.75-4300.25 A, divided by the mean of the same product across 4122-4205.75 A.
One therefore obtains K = 1.07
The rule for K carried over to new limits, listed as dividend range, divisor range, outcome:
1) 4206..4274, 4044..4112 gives 1.06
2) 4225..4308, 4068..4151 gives 1.07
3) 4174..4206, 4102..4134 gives 1.01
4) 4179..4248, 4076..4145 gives 1.03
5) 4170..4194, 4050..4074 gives 1.03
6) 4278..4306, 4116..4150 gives 1.10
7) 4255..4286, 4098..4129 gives 1.06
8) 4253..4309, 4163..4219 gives 1.07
